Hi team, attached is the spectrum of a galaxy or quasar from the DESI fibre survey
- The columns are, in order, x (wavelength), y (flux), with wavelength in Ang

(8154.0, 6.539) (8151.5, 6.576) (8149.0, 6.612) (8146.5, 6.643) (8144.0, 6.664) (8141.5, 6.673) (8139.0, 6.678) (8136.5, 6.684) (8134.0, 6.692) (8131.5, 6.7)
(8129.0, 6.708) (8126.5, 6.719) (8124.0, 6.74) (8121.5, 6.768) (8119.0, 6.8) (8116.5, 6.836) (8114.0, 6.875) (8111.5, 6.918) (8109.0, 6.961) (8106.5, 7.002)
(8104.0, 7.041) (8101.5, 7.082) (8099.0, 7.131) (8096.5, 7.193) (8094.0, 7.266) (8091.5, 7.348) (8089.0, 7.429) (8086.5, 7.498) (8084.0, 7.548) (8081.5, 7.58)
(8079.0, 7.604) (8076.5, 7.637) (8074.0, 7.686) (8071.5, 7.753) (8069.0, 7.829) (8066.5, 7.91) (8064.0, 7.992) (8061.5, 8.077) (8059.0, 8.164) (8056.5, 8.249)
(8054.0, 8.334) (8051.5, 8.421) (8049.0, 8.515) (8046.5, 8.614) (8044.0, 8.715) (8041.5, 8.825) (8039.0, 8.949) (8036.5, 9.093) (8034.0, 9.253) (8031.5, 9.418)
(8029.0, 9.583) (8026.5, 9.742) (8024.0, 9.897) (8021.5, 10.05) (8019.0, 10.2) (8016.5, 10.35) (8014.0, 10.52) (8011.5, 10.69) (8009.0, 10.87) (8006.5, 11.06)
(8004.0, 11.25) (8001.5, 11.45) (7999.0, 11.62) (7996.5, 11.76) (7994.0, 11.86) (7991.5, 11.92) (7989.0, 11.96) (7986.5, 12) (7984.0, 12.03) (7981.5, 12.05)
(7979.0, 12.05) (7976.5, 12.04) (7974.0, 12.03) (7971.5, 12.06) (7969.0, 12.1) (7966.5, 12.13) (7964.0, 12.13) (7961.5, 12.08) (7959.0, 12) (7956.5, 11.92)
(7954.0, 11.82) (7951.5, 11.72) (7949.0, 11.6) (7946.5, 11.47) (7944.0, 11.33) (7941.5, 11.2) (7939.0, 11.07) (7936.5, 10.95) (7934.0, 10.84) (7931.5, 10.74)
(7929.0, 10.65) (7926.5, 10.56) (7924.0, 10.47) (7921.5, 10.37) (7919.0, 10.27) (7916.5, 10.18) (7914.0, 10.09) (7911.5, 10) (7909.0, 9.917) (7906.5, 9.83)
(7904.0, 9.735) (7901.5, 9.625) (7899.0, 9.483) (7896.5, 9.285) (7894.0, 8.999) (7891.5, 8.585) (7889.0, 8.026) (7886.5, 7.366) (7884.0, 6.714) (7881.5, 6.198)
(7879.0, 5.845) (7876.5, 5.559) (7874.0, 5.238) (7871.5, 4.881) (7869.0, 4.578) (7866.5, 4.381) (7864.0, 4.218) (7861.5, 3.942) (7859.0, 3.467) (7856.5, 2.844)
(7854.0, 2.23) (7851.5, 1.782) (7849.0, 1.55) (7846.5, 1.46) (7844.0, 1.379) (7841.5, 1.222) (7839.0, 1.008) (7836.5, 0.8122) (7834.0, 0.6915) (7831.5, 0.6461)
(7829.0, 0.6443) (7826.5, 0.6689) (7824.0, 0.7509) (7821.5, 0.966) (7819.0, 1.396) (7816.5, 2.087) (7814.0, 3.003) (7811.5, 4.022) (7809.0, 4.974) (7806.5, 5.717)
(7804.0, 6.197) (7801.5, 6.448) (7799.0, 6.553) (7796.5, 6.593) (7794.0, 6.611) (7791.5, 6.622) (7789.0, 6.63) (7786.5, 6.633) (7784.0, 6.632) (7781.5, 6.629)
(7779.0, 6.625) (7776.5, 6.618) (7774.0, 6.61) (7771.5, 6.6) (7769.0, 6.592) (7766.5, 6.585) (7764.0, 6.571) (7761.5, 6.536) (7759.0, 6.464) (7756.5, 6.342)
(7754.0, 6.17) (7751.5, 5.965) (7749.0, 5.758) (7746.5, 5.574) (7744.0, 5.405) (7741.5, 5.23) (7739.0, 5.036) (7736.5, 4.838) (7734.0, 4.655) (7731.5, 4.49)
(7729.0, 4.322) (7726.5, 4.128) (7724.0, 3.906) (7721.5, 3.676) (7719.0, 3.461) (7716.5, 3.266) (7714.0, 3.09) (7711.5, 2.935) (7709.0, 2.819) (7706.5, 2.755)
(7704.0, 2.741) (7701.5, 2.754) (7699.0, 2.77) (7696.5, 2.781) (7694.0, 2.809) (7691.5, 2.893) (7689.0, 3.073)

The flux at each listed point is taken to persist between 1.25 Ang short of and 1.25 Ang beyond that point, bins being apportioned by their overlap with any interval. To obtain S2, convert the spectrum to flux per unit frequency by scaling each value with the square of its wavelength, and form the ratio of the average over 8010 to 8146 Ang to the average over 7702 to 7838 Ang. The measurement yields 1.88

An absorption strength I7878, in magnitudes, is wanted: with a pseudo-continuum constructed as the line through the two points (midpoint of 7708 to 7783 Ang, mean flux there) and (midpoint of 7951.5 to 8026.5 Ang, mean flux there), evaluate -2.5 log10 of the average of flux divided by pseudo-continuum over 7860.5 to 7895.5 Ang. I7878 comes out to 0.39 mag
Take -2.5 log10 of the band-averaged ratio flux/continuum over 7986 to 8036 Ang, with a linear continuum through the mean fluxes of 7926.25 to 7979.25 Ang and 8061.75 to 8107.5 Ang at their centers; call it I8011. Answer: -0.10 mag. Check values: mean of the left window 11.6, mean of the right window 7.49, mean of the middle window 10.7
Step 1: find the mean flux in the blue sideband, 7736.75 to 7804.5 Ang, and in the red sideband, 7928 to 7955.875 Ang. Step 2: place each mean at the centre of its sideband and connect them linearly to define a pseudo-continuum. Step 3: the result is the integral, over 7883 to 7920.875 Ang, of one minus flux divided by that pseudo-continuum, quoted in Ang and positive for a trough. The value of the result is 3.23 Ang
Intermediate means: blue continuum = 6.28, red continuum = 11.2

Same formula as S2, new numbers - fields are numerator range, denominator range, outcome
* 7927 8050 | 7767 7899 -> 2.48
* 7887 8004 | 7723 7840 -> 2.40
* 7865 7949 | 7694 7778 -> 1.97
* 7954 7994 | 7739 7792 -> 2.02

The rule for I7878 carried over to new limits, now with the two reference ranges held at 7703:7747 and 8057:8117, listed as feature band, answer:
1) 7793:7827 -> 0.17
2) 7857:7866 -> 0.35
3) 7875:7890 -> -0.19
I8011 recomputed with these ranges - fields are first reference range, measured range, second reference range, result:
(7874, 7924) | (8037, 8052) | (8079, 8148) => -0.16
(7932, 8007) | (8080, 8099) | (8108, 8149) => 0.08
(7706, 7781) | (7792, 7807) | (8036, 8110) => -0.15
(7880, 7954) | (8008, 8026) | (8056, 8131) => -0.22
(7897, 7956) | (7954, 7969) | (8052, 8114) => -0.21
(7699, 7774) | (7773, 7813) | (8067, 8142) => -0.21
